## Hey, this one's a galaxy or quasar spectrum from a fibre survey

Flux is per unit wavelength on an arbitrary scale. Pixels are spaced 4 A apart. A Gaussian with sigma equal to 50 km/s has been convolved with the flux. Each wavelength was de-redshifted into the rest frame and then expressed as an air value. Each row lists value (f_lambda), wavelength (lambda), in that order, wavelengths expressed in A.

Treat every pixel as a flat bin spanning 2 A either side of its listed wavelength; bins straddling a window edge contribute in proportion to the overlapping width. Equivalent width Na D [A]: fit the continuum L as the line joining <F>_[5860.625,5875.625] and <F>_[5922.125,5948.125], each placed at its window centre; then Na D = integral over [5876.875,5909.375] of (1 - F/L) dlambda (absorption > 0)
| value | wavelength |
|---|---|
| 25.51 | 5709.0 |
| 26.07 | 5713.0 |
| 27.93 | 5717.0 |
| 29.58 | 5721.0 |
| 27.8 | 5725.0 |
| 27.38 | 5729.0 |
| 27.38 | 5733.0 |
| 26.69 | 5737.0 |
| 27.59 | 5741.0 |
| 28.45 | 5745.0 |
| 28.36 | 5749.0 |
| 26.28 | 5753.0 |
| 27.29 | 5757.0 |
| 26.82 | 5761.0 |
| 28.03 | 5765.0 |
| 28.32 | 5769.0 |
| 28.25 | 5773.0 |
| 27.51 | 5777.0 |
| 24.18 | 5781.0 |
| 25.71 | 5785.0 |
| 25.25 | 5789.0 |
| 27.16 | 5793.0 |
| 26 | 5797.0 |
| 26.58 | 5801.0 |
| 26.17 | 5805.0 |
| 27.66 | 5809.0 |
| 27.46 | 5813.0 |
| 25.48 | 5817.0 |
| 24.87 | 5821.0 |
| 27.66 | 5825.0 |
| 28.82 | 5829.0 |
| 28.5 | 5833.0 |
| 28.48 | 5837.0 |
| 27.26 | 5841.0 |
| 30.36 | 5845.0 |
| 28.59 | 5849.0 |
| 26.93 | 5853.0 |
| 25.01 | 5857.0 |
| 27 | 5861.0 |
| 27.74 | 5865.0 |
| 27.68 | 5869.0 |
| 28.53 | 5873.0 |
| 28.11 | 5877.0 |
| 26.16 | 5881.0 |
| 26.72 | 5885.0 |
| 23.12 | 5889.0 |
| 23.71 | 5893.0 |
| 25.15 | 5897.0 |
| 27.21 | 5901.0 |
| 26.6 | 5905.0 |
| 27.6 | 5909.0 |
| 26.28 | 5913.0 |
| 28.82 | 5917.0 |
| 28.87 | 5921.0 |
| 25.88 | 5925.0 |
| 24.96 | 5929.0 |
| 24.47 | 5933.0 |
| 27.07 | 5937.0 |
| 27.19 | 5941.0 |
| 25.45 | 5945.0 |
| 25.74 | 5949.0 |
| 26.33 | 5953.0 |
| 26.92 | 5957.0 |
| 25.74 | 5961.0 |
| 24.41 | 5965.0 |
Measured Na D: 1.5 A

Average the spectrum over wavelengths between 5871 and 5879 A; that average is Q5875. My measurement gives 28.3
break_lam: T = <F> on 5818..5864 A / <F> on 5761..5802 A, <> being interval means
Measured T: 1.03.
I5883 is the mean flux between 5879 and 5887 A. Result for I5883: 26.4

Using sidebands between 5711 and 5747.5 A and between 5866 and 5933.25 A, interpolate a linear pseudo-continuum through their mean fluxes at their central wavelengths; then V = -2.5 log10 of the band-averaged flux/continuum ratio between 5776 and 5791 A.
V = 0.07 mag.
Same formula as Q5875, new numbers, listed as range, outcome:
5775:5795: 26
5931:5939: 25.8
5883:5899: 24.7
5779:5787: 24.9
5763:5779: 28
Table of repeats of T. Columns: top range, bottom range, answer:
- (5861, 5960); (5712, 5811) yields 0.98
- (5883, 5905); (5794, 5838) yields 0.94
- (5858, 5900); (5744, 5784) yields 0.97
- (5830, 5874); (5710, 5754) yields 1.01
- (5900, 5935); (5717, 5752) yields 0.96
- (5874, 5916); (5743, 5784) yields 0.96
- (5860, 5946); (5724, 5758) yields 0.97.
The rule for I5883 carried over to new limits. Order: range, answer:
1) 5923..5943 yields 25.9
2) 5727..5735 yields 27.4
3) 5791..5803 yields 26.6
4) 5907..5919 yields 27.6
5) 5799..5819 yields 26.7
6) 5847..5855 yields 27.8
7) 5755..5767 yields 27.4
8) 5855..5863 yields 26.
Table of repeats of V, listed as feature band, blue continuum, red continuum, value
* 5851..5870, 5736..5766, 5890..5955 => -0.005 mag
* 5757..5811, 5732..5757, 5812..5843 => 0.025 mag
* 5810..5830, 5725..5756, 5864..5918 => 0.009 mag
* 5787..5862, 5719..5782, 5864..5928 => 0.000 mag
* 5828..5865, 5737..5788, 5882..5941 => -0.049 mag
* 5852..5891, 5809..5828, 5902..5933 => 0.002 mag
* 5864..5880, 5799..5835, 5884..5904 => -0.090 mag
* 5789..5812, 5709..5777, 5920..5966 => 0.021 mag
